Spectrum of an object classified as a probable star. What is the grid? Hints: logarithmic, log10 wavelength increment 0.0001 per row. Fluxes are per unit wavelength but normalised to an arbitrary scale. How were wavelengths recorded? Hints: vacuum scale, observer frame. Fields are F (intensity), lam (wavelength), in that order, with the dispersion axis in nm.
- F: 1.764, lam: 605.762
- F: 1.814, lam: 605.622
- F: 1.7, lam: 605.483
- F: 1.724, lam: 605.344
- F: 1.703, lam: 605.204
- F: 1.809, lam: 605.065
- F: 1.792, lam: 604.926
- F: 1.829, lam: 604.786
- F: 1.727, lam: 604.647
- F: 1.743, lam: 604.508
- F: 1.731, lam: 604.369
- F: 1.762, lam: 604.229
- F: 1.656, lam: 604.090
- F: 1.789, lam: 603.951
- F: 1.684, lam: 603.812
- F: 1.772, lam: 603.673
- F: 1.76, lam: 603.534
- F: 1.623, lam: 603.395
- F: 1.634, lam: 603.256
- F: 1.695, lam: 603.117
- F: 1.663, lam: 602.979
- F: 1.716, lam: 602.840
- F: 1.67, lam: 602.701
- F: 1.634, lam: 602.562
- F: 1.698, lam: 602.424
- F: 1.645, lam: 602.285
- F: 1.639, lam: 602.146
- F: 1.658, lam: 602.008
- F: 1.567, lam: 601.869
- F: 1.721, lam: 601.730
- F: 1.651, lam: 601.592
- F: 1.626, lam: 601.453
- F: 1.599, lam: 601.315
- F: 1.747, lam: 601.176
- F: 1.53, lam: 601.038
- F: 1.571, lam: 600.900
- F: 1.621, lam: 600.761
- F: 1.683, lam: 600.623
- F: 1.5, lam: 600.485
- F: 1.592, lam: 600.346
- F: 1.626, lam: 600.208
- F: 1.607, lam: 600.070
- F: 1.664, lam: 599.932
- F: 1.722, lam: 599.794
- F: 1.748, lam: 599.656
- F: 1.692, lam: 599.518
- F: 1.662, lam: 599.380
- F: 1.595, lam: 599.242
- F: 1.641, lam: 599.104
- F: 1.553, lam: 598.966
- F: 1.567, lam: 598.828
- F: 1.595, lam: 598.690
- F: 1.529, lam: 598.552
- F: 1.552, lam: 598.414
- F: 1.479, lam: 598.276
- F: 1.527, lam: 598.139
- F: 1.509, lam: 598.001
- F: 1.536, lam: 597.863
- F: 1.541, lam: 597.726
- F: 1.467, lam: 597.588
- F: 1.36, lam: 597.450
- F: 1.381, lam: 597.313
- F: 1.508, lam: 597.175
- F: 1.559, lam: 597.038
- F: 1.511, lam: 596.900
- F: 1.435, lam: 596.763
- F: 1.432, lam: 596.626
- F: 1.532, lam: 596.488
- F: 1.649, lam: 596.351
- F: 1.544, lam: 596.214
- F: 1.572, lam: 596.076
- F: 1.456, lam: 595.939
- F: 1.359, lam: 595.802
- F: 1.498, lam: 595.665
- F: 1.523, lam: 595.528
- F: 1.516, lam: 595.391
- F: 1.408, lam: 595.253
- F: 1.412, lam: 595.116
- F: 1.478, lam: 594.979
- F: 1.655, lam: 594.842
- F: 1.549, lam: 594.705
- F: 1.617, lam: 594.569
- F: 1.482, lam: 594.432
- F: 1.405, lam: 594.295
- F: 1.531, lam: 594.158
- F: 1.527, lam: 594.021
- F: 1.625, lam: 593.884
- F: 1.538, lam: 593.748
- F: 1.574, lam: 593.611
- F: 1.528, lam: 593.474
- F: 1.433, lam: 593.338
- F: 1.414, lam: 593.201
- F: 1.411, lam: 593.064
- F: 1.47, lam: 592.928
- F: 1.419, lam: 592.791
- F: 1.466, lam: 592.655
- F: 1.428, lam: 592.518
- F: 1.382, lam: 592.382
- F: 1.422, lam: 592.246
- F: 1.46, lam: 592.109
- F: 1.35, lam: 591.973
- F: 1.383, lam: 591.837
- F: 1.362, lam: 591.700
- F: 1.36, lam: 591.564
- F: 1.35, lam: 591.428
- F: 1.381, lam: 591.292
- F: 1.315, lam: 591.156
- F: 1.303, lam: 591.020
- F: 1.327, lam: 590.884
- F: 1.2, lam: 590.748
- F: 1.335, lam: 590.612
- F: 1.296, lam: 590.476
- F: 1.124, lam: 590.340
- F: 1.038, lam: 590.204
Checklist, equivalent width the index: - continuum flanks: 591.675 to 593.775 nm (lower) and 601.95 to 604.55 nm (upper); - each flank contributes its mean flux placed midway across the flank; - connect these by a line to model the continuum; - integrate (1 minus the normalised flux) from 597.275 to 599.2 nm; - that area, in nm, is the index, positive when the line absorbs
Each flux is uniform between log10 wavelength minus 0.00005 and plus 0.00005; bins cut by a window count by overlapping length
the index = 0.06 nm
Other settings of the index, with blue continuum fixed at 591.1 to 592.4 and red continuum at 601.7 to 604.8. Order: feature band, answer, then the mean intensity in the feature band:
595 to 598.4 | 0.05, 1.49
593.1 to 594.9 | -0.11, 1.53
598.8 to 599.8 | -0.04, 1.65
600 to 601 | 0.01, 1.6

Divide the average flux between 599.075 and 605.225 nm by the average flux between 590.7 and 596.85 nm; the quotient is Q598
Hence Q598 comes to 1.2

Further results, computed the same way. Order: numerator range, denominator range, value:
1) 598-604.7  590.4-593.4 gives 1.20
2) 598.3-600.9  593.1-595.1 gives 1.06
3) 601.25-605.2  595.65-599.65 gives 1.11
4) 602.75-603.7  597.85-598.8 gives 1.10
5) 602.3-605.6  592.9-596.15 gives 1.15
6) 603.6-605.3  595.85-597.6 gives 1.17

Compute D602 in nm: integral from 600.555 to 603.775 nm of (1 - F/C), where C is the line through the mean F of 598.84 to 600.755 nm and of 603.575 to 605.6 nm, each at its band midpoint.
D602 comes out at 0.06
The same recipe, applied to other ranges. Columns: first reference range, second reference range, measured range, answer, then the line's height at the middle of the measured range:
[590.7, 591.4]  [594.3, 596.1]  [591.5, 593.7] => -0.078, 1.38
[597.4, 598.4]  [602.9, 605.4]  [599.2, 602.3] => -0.074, 1.6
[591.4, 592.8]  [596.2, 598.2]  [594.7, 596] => -0.018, 1.46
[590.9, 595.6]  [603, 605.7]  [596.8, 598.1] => 0.062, 1.56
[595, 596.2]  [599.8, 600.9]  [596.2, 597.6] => 0.021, 1.51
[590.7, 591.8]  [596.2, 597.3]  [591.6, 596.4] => -0.199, 1.42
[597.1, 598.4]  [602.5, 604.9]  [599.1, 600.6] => -0.076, 1.56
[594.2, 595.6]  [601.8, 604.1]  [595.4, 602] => 0.090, 1.59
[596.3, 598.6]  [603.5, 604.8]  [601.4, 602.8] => 0.012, 1.67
